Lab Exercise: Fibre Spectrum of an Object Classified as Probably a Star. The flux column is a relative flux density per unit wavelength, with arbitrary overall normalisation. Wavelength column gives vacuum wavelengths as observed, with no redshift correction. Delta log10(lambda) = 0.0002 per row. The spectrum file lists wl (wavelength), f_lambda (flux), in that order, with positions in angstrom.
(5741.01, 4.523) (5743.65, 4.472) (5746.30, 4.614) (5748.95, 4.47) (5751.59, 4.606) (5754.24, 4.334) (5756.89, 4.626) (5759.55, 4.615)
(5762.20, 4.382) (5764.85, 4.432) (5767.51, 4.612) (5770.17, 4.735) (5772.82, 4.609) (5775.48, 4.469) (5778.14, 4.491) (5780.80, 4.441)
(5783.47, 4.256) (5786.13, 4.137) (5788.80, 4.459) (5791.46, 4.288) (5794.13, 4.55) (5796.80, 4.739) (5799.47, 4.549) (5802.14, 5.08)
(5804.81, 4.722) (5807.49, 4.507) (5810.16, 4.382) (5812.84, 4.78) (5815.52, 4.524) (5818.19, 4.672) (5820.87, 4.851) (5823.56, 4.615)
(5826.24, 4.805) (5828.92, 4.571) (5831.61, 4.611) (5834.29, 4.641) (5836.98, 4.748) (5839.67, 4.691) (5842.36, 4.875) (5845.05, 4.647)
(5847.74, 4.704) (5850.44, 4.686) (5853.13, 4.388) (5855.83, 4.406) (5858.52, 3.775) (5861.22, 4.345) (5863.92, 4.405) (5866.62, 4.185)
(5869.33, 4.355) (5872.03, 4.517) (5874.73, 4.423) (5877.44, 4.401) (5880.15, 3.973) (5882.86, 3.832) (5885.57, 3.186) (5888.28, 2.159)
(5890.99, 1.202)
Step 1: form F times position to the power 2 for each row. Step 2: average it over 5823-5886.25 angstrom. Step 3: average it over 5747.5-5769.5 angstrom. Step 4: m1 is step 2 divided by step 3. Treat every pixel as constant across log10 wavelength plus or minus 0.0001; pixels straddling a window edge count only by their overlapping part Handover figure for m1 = 1.0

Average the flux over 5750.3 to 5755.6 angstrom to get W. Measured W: 4.47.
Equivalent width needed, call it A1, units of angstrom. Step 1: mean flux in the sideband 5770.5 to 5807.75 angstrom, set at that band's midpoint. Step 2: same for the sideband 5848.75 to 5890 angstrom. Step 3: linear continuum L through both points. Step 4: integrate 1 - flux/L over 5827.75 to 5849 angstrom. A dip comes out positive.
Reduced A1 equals -2.28 angstrom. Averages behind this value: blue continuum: 4.53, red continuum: 4.05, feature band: 4.69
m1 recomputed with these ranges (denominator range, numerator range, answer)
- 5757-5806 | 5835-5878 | 1.01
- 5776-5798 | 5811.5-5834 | 1.07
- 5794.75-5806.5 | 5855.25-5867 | 0.91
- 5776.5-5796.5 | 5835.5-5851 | 1.10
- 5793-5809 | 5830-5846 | 1.02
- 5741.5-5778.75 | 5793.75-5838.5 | 1.05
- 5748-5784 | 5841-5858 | 1.04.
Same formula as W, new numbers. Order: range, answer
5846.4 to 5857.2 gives 4.54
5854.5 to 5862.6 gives 4.18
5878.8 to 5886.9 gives 3.66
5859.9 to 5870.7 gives 4.32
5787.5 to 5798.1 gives 4.51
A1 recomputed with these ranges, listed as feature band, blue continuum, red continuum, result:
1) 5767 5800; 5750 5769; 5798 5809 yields 1.0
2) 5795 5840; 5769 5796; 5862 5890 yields -4.5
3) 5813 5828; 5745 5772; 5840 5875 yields -0.7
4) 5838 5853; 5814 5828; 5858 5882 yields -0.7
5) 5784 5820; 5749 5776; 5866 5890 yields -2.2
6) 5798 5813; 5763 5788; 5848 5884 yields -0.9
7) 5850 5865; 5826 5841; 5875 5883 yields 0.3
